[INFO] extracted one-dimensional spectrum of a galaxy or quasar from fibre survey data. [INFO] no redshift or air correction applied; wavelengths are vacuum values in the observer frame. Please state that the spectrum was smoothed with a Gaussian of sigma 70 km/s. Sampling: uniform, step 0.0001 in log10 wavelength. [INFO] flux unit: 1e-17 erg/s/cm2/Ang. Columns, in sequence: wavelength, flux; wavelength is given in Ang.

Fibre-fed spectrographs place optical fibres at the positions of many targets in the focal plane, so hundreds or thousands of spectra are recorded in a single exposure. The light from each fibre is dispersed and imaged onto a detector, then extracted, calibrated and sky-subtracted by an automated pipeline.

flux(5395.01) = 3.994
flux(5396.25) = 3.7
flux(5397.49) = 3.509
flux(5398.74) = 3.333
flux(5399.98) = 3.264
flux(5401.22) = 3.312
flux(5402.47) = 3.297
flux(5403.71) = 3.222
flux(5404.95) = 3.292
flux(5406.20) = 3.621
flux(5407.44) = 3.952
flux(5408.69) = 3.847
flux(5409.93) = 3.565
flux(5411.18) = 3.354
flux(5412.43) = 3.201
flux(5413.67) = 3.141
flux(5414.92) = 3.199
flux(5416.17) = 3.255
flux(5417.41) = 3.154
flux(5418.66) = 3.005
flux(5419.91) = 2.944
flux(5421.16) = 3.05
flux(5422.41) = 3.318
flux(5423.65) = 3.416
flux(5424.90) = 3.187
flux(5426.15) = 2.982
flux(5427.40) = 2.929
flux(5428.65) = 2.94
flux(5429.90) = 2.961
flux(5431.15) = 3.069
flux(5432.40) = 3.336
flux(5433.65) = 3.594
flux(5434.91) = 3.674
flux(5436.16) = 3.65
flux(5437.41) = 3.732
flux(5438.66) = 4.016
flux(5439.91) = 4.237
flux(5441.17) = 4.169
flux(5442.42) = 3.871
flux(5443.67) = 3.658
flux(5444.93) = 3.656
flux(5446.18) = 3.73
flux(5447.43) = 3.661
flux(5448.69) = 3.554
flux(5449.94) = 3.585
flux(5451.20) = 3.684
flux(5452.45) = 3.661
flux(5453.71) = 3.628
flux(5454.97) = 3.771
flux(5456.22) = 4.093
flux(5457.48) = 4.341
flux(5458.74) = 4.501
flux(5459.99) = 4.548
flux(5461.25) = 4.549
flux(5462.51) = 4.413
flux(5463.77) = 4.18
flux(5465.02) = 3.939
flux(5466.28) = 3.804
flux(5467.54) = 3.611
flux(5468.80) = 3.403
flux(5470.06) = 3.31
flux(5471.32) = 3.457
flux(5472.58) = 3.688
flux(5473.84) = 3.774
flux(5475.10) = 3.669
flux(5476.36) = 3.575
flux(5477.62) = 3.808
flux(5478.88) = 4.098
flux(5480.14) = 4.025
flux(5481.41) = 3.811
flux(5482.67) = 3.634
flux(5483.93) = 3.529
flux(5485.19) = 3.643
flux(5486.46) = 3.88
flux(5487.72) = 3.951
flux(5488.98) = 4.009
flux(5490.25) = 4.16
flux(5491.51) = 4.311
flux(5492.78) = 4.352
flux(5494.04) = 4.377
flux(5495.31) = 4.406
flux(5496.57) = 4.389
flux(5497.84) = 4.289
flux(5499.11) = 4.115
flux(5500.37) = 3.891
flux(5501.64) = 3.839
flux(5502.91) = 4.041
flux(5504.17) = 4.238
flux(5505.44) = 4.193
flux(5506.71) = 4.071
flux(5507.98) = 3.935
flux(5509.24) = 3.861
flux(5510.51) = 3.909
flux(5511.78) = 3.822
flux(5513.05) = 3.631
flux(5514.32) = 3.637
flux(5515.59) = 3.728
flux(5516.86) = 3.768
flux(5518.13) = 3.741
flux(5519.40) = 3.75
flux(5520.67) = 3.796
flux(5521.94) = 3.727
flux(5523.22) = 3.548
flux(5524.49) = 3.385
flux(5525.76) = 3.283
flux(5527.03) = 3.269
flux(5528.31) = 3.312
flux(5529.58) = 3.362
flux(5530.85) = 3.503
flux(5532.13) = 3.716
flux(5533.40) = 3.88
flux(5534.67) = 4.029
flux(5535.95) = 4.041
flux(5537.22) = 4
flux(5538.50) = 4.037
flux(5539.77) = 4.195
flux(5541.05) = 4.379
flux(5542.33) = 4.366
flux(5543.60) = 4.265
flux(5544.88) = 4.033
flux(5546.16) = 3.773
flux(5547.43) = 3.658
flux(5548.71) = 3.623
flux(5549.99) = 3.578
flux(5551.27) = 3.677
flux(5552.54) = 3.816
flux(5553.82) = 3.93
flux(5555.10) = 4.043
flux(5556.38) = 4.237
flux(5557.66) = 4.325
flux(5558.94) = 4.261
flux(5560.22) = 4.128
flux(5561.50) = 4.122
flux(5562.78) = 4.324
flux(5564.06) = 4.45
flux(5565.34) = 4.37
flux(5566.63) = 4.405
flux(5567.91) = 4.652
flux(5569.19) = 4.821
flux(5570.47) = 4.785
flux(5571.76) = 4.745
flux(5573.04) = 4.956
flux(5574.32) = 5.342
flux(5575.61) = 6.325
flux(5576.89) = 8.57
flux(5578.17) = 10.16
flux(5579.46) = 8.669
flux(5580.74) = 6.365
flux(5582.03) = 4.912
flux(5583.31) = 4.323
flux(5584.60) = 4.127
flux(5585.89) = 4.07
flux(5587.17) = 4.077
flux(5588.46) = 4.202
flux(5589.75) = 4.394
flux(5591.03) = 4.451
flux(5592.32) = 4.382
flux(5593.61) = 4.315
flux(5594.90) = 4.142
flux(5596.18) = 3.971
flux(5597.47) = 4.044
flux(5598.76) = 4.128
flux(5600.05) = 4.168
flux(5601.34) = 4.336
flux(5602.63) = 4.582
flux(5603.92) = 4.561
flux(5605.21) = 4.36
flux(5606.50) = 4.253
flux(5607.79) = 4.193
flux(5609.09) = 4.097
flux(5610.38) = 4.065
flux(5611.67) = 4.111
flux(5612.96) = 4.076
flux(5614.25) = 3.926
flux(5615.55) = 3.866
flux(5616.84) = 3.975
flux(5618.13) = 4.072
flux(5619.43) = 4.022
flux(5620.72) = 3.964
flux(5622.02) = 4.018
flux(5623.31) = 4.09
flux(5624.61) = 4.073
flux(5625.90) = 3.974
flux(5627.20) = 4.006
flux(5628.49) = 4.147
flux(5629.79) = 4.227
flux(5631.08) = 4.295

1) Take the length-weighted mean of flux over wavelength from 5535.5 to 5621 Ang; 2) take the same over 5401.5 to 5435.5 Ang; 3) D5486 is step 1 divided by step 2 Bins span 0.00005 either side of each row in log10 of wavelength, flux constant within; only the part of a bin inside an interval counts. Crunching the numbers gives 1.37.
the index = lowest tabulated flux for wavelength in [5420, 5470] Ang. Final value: 2.929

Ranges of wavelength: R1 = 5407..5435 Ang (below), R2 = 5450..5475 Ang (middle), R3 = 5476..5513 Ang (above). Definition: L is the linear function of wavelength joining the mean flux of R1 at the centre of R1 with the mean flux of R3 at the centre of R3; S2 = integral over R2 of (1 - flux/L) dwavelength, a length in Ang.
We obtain -1.6 Ang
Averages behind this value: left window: 3.25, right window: 4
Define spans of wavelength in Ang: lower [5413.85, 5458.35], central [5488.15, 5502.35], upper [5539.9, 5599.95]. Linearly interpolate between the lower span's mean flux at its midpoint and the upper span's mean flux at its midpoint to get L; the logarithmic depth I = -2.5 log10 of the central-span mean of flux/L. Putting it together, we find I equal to -0.046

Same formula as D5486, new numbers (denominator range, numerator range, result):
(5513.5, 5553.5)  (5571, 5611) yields 1.31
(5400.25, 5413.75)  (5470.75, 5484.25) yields 1.09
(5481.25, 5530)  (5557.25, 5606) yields 1.26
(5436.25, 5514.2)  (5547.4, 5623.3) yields 1.16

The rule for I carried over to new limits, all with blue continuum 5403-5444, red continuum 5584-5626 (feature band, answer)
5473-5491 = -0.05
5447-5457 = -0.06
